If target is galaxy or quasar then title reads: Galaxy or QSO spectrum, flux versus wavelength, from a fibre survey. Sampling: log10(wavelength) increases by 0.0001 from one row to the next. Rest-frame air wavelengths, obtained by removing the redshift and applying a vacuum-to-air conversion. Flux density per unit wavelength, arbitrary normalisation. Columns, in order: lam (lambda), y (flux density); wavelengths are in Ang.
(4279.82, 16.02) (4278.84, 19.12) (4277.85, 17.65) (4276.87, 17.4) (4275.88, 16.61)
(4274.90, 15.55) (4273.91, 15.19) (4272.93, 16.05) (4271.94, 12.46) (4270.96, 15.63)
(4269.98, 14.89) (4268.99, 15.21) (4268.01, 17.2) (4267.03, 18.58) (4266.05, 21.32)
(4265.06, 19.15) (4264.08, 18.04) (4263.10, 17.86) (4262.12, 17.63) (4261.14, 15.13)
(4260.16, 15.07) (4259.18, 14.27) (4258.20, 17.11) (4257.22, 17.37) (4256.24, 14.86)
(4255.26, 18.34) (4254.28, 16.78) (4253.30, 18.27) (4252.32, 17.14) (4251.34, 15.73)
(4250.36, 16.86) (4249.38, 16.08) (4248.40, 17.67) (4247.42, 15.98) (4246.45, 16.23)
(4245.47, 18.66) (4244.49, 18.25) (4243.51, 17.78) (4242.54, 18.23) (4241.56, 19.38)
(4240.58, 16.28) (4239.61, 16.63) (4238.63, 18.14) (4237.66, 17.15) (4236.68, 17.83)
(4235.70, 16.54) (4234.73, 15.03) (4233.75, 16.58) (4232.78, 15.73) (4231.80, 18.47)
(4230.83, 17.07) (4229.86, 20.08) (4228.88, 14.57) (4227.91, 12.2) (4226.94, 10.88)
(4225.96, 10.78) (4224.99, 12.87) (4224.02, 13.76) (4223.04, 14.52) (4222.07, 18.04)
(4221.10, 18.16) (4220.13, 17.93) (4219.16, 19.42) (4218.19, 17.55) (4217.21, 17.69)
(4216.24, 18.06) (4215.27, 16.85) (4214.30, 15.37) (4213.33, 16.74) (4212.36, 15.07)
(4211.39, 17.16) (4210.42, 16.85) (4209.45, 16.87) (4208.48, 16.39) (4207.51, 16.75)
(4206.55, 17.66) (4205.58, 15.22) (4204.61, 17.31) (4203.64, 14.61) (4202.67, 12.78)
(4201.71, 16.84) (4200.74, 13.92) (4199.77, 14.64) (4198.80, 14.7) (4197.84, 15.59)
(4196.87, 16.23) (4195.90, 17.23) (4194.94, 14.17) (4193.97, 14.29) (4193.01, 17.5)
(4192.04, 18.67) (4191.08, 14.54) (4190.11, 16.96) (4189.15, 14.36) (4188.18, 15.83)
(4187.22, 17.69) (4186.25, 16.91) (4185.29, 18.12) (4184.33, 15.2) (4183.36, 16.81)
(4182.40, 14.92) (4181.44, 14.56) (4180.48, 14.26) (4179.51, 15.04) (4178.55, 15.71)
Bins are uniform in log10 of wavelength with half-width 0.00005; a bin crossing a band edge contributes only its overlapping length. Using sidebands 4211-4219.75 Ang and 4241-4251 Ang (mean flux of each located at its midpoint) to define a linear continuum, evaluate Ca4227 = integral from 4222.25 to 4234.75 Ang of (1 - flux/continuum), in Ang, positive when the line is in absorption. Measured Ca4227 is 1.7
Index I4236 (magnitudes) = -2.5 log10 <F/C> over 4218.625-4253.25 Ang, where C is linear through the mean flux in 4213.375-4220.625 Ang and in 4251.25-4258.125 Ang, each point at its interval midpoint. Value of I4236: 0.05 mag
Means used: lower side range 17.5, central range 16.5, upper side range 17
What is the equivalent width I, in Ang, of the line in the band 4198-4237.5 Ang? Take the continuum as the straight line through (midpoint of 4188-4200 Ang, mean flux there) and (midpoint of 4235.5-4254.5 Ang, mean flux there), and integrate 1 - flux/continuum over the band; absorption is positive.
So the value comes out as 1.1 Ang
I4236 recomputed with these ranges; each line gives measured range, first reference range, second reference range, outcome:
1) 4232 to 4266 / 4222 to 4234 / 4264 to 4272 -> -0.07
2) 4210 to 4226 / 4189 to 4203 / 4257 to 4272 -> -0.03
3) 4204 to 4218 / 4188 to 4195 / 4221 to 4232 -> -0.09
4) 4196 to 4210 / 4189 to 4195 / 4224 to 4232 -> -0.02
